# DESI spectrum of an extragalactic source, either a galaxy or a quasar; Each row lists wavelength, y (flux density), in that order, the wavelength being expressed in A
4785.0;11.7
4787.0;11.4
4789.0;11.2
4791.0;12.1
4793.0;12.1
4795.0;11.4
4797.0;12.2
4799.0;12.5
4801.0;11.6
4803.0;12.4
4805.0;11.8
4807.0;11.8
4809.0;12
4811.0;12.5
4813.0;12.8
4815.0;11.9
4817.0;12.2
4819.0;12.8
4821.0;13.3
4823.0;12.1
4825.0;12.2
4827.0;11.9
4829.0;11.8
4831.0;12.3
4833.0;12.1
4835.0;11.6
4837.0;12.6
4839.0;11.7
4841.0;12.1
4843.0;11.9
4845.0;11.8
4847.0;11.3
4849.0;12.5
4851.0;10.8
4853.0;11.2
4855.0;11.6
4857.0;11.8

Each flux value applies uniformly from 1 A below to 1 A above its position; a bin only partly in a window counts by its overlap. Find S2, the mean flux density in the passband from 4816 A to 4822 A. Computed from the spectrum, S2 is 12.8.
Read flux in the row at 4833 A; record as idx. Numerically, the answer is 12.1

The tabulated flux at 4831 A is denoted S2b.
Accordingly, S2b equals 12.3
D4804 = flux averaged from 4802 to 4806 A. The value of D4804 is 12.1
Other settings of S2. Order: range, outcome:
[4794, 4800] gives 12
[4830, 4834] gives 12.2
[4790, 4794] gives 12.1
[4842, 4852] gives 11.7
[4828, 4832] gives 12.1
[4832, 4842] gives 12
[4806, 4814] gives 12.3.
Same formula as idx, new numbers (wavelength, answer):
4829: 11.8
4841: 12.1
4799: 12.5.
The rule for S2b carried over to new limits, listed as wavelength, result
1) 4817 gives 12.2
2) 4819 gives 12.8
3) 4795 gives 11.4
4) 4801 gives 11.6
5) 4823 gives 12.1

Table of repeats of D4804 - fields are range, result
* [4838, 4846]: 11.9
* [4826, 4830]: 11.9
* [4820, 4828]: 12.4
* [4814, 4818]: 12.1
